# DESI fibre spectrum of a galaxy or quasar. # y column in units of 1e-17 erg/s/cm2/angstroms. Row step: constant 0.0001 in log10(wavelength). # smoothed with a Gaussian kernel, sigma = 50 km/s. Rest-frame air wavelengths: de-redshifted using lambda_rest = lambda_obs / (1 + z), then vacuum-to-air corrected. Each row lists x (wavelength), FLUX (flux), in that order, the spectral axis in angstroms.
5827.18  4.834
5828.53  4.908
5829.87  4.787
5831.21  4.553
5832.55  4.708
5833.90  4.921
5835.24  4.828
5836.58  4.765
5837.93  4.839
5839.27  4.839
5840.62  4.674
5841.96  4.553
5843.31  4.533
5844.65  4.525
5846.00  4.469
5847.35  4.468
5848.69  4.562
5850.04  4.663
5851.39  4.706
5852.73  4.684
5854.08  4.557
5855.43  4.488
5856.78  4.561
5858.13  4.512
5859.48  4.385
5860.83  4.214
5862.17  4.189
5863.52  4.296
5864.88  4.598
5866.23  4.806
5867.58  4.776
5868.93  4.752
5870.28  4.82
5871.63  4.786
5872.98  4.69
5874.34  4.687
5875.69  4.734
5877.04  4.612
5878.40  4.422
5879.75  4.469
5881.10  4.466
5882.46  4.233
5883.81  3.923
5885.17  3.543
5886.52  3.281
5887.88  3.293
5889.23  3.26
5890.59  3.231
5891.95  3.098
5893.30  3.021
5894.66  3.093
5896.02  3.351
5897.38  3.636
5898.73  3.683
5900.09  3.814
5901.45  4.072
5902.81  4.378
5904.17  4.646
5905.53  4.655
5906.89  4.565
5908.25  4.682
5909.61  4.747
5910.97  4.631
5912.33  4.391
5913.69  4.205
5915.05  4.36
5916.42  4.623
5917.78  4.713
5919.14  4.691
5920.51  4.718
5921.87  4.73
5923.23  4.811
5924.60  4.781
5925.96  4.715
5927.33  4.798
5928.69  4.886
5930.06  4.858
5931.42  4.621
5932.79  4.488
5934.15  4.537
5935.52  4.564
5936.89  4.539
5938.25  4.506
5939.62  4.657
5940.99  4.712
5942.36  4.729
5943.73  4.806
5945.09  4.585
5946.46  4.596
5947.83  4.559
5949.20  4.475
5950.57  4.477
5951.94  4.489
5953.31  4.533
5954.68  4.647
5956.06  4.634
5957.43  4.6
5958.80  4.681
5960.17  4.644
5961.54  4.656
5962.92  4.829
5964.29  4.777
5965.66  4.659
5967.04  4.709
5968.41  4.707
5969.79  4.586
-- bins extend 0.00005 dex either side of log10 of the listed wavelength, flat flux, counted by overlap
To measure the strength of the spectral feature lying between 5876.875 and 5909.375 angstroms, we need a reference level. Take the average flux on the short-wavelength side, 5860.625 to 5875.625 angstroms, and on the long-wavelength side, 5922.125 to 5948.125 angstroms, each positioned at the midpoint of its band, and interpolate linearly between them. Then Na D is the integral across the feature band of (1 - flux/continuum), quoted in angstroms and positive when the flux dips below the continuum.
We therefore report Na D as 5.23 angstroms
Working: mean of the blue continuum 4.62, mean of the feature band 3.89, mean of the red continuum 4.67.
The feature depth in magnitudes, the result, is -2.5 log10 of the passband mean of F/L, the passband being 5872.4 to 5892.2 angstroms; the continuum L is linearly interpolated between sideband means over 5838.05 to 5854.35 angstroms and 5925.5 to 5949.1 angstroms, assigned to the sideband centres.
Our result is 0.16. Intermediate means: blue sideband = 4.61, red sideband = 4.65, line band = 4.01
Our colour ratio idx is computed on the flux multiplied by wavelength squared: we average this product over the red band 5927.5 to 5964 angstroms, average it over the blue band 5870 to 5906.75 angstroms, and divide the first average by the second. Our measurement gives 1.18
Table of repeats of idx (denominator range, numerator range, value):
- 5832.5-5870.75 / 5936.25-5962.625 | 1.03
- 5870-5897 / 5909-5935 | 1.20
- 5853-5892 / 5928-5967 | 1.11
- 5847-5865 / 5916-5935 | 1.08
